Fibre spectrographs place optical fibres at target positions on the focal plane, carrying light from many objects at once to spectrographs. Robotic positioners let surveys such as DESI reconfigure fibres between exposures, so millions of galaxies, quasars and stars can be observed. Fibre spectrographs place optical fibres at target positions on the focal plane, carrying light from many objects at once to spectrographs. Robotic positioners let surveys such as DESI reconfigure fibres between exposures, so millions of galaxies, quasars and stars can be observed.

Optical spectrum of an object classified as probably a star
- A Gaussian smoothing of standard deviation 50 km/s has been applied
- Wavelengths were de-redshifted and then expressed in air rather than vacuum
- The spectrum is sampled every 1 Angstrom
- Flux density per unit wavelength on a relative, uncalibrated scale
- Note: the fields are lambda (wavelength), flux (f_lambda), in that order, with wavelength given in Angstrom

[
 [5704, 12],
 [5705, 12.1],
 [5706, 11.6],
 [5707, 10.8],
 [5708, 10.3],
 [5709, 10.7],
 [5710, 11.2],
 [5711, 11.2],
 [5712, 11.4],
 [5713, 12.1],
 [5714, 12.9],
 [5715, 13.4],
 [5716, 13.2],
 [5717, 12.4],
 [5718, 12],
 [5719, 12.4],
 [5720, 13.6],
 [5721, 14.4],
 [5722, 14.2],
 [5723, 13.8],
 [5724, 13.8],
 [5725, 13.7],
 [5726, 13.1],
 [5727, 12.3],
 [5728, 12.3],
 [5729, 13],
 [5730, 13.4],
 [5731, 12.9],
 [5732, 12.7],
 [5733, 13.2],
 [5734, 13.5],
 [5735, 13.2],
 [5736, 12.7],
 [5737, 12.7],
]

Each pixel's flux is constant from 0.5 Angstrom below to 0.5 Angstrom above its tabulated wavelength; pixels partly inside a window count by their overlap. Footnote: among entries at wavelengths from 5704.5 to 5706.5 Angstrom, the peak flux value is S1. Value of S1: 12.1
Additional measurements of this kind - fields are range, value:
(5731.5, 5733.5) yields 13.2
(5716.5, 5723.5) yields 14.4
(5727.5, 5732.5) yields 13.4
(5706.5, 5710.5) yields 11.2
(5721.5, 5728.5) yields 14.2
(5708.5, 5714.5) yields 12.9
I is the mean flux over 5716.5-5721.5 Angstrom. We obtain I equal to 13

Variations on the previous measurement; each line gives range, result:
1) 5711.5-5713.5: 11.8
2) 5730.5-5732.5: 12.8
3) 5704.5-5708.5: 11.2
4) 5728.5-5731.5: 13.1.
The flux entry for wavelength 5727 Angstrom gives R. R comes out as 12.3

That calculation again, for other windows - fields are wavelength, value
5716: 13.2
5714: 12.9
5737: 12.7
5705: 12.1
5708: 10.3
